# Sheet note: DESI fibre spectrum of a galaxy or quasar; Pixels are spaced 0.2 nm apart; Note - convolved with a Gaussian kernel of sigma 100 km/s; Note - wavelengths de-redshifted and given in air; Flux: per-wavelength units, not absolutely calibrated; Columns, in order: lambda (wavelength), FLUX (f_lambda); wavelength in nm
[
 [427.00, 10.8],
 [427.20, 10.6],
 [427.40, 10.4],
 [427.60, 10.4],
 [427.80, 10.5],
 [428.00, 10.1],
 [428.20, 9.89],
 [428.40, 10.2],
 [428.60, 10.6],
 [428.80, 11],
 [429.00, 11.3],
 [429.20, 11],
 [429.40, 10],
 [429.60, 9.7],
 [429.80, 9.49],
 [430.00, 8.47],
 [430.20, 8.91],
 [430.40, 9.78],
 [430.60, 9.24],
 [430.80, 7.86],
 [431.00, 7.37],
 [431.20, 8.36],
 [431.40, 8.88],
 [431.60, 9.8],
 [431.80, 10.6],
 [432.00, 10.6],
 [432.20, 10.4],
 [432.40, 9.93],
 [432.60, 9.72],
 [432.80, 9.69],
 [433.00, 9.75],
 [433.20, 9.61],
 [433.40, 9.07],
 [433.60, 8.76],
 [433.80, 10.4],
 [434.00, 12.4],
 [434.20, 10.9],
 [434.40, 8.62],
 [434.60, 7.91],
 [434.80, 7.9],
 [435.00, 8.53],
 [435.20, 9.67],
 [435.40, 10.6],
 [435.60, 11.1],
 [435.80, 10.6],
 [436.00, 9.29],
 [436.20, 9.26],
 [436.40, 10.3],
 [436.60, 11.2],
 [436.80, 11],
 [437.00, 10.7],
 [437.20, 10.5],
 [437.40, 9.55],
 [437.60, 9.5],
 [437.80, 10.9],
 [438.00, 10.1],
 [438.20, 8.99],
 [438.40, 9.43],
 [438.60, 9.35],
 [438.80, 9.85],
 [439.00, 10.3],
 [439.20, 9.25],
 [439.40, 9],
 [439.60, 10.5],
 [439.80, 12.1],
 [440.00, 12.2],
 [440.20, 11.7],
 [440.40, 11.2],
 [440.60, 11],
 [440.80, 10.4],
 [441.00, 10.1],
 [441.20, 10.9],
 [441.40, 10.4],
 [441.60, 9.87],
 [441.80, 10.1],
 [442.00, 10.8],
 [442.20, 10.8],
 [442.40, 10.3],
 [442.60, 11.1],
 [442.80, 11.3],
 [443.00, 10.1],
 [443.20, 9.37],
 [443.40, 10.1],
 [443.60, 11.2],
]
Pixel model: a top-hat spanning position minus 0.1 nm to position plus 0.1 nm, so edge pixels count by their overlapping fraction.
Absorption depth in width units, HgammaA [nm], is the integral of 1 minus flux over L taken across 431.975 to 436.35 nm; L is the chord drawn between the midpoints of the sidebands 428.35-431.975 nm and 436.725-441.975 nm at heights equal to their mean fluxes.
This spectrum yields 0.075 nm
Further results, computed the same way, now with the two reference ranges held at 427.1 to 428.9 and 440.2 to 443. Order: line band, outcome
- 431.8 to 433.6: 0.11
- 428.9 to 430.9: 0.17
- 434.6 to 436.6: 0.16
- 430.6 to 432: 0.20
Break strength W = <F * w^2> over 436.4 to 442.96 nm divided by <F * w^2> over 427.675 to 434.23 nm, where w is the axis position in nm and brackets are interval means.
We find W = 1.1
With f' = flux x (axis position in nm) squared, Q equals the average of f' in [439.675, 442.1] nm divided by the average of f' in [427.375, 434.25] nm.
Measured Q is 1.16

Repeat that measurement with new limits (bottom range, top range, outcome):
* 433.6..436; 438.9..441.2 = 1.12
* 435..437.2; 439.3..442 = 1.06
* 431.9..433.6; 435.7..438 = 1.07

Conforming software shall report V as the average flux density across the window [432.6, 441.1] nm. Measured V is 10.1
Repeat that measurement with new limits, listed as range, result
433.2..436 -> 9.71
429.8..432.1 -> 9.1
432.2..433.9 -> 9.66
